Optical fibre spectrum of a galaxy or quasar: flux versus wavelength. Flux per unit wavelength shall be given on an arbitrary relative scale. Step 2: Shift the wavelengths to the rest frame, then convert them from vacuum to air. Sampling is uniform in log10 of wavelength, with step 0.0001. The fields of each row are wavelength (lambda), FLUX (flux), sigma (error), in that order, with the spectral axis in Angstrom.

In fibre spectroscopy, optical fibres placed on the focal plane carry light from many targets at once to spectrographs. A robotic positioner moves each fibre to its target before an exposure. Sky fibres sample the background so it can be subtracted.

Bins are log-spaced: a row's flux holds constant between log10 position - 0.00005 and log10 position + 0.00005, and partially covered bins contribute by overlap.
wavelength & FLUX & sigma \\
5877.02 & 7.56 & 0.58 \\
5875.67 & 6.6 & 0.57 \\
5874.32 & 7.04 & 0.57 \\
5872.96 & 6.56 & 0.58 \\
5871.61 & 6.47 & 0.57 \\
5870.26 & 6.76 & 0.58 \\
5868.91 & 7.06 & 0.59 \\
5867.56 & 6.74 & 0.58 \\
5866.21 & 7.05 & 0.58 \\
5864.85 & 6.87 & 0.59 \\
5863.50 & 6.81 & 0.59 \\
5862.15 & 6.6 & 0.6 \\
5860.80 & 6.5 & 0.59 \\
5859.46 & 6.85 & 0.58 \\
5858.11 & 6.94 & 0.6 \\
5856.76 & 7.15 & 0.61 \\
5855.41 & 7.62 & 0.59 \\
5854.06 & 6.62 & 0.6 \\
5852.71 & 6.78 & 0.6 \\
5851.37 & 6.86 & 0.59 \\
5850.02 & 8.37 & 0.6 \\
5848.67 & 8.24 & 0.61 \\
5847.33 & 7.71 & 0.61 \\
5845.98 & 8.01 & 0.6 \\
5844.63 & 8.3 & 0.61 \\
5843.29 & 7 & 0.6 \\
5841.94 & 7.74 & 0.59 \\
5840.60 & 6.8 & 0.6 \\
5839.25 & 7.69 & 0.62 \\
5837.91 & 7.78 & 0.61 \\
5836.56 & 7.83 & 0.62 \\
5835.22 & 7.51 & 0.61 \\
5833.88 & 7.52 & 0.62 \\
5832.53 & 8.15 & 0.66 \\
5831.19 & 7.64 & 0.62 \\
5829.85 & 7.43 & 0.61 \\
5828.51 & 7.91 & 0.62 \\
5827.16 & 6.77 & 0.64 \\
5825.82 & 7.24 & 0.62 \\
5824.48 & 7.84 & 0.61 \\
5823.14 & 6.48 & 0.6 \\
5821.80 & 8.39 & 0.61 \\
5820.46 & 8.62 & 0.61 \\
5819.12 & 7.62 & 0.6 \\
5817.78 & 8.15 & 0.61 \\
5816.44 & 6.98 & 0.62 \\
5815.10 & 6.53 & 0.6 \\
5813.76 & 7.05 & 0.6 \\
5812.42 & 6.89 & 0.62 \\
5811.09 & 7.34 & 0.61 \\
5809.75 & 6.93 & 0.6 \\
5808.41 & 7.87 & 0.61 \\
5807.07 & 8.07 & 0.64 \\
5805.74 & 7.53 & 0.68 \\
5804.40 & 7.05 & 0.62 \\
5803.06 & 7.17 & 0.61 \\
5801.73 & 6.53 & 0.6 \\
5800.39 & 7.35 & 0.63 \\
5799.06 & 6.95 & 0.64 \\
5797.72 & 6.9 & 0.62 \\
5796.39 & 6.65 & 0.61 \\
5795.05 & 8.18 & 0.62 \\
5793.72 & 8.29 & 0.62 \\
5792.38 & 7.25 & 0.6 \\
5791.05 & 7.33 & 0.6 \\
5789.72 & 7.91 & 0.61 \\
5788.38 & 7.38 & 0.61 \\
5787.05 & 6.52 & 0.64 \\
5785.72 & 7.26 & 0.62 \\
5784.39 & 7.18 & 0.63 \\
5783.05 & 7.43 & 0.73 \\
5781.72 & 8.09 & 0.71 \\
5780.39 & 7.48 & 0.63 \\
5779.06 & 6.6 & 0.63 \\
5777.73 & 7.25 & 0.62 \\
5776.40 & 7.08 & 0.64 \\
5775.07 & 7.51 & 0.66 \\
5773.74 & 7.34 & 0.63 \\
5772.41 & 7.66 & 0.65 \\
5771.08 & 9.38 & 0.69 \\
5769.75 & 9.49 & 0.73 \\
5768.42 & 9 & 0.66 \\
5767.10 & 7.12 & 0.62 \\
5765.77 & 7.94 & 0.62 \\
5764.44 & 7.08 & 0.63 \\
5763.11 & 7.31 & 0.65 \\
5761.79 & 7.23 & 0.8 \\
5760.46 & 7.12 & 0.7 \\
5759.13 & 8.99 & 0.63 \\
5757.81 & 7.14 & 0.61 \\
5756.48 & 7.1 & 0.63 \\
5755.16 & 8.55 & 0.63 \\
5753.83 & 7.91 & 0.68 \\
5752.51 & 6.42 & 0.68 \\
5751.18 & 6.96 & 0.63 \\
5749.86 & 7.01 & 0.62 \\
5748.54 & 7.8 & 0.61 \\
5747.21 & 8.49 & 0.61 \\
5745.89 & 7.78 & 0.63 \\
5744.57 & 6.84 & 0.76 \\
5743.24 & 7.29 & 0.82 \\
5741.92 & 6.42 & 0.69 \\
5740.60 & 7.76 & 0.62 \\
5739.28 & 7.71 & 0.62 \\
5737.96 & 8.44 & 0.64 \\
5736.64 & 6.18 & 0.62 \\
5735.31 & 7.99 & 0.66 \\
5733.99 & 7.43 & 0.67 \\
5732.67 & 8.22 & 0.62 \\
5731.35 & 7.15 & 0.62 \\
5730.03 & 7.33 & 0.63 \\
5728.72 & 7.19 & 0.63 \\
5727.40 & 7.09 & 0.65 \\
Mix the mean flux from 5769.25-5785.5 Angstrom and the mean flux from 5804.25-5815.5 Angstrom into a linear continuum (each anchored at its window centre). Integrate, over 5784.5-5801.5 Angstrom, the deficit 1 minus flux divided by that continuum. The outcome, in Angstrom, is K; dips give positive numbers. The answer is 0.4 Angstrom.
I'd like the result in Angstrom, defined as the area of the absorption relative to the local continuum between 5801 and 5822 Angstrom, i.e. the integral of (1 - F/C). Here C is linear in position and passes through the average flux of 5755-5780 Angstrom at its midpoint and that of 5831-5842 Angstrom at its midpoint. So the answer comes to 0.7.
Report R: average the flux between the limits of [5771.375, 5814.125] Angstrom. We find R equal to 7.33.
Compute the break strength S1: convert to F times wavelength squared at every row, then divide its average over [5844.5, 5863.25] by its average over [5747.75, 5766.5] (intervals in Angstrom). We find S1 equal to 1.01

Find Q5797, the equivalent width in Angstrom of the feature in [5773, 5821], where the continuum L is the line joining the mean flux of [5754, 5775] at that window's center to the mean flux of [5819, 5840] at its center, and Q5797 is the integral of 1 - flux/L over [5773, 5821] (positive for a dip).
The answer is 2.6 Angstrom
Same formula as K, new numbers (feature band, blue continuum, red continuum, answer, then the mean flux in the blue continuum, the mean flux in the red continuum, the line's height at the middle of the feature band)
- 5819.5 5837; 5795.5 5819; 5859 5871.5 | -1.5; 7.19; 6.79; 7.05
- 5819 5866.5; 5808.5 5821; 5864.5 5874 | -2.4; 7.36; 6.79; 7.06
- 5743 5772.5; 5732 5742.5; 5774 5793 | -1.2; 7.52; 7.31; 7.43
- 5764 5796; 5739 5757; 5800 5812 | -1.3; 7.43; 7.31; 7.36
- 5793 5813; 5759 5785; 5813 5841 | 0.7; 7.69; 7.52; 7.59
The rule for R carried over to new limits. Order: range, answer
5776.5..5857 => 7.43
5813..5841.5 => 7.52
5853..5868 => 6.88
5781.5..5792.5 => 7.35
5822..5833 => 7.46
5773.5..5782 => 7.3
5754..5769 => 7.69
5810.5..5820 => 7.26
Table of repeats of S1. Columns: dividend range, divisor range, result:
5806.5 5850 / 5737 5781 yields 1.02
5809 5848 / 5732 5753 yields 1.04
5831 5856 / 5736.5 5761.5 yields 1.05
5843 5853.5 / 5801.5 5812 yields 1.06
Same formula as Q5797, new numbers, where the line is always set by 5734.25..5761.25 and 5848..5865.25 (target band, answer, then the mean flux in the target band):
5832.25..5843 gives -0.63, 7.58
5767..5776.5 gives -1.00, 8.19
